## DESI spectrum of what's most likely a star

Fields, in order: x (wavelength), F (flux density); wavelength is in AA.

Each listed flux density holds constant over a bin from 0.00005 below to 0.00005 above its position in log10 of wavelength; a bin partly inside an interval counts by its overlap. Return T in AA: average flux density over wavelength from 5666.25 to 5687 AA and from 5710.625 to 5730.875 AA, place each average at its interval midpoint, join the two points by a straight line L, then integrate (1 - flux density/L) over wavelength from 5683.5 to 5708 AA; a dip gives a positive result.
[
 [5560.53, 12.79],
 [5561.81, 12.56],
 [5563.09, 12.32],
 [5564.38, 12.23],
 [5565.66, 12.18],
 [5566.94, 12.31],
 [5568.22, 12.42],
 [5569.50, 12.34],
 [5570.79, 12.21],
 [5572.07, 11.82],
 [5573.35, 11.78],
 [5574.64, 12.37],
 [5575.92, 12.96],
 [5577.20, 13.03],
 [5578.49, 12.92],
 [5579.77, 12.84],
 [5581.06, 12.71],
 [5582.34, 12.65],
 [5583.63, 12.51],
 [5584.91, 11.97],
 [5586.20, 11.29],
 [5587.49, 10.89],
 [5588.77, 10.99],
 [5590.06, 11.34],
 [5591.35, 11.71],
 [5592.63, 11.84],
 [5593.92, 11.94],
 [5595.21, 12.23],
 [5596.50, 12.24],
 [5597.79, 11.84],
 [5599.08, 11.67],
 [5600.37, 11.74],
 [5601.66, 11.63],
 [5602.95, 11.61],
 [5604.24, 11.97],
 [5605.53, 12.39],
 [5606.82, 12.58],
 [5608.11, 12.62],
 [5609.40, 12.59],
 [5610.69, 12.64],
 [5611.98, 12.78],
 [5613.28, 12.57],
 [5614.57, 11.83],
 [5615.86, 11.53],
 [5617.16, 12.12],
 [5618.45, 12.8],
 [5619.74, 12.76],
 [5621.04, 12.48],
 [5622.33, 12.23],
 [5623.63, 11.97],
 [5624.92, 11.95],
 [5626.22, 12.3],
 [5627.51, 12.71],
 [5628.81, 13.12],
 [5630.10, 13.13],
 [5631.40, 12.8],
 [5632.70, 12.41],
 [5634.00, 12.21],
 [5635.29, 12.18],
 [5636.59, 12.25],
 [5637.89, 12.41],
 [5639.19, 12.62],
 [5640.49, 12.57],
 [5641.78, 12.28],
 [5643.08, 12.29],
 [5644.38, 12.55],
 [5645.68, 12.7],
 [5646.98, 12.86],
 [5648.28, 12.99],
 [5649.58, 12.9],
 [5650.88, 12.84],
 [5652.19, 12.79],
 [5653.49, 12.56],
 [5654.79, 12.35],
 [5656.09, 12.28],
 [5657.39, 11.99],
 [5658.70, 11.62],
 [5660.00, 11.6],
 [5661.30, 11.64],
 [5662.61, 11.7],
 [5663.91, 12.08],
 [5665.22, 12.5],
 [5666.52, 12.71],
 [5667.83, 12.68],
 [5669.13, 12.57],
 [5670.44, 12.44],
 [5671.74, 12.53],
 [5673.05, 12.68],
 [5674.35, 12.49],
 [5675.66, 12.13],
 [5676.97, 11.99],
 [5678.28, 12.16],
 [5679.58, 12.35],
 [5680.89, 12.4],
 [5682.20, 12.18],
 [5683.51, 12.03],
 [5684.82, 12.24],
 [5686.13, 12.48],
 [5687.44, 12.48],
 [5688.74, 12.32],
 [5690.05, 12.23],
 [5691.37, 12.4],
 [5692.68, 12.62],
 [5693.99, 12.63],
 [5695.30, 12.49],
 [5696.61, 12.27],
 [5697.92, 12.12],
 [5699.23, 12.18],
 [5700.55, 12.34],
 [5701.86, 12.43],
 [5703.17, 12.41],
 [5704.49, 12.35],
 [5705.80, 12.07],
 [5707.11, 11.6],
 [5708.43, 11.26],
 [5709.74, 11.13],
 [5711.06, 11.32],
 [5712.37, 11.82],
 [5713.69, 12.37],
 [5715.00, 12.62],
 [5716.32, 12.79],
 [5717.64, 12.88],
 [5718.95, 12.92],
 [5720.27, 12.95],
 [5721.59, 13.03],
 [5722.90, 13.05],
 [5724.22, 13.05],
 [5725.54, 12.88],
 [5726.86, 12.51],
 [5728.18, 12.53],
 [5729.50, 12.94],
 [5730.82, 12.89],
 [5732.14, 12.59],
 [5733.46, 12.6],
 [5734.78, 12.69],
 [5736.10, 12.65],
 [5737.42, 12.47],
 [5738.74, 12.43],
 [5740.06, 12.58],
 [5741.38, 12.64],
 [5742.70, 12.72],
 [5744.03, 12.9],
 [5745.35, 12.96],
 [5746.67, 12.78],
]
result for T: 0.4 AA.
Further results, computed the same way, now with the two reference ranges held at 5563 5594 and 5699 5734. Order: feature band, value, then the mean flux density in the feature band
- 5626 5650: -0.6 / 12.6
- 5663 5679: -0.1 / 12.4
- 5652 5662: 0.2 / 12.1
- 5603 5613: -0.2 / 12.5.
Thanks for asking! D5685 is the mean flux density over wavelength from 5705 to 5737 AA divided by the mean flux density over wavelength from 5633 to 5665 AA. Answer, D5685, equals 1.0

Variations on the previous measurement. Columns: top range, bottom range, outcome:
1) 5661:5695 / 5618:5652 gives 0.98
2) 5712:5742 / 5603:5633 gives 1.02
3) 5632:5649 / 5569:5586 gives 1.00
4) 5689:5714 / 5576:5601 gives 1.01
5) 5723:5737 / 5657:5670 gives 1.05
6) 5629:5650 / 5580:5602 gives 1.06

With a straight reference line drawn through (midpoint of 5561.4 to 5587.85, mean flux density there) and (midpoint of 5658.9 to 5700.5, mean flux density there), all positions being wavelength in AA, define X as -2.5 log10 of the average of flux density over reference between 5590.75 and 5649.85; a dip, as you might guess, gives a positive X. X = -0.003 mag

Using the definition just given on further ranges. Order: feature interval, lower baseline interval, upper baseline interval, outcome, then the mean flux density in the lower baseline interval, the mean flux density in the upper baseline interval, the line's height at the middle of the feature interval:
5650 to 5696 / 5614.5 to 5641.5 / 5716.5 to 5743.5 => 0.02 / 12.4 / 12.8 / 12.6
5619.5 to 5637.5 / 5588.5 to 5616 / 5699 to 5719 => -0.03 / 12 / 12.1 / 12.1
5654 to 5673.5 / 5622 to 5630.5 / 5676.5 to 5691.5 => 0.01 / 12.5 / 12.3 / 12.3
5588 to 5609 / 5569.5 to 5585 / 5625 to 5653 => 0.06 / 12.5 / 12.6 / 12.5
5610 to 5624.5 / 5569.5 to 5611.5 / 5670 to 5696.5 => -0.01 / 12.1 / 12.4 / 12.2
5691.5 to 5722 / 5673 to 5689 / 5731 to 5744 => 0.01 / 12.3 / 12.6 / 12.4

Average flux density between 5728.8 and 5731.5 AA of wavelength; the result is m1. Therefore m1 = 12.9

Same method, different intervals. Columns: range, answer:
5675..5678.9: 12.1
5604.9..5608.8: 12.5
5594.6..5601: 11.9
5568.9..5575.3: 12.1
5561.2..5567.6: 12.3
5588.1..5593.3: 11.5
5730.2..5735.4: 12.7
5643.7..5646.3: 12.6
